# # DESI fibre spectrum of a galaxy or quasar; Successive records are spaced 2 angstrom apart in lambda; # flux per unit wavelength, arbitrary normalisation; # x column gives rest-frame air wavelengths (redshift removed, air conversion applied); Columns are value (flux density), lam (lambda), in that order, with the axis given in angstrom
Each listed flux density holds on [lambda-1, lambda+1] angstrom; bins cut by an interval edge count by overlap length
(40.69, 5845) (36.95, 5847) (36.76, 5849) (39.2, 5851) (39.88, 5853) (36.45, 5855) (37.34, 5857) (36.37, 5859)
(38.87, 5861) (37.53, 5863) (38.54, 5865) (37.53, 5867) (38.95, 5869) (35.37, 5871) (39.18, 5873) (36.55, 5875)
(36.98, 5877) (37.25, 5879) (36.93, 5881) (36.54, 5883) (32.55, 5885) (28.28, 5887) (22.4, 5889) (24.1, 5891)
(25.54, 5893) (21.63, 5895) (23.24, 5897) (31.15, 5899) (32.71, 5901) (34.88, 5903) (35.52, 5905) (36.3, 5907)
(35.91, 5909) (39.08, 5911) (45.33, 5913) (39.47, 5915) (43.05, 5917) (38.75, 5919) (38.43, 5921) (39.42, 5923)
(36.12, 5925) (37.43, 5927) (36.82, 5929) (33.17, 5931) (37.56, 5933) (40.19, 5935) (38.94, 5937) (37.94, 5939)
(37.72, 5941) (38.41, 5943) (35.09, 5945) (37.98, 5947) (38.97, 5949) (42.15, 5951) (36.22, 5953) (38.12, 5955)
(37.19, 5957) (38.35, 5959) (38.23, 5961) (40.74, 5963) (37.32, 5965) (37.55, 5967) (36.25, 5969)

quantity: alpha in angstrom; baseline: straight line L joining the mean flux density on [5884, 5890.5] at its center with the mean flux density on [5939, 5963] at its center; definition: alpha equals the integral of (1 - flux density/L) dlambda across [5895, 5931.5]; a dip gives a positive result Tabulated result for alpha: -4.9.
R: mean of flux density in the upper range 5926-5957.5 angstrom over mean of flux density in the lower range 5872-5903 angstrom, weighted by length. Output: 1.21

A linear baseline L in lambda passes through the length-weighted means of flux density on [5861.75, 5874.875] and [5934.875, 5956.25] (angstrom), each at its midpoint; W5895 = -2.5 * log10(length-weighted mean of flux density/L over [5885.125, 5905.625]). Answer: 0.33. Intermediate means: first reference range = 37.8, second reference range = 38.2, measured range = 28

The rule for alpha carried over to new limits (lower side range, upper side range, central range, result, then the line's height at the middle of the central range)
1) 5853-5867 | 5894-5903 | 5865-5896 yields -0.06 angstrom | 32.5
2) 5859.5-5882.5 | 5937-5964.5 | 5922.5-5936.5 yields 0.31 angstrom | 38.1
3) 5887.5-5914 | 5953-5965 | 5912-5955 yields -4.18 angstrom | 35.2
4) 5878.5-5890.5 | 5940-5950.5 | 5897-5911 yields -0.08 angstrom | 33.7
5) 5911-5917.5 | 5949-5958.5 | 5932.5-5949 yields 0.66 angstrom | 39.6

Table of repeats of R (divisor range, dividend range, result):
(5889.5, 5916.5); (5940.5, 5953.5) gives 1.17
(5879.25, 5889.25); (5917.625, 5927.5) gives 1.18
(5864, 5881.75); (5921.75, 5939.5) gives 1.00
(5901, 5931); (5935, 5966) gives 1.01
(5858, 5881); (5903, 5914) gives 1.02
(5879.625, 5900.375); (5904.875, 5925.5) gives 1.37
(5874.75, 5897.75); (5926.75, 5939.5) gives 1.25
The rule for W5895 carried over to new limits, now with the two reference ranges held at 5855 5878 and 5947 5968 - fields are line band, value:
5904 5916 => -0.02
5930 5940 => 0.02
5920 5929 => 0.01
